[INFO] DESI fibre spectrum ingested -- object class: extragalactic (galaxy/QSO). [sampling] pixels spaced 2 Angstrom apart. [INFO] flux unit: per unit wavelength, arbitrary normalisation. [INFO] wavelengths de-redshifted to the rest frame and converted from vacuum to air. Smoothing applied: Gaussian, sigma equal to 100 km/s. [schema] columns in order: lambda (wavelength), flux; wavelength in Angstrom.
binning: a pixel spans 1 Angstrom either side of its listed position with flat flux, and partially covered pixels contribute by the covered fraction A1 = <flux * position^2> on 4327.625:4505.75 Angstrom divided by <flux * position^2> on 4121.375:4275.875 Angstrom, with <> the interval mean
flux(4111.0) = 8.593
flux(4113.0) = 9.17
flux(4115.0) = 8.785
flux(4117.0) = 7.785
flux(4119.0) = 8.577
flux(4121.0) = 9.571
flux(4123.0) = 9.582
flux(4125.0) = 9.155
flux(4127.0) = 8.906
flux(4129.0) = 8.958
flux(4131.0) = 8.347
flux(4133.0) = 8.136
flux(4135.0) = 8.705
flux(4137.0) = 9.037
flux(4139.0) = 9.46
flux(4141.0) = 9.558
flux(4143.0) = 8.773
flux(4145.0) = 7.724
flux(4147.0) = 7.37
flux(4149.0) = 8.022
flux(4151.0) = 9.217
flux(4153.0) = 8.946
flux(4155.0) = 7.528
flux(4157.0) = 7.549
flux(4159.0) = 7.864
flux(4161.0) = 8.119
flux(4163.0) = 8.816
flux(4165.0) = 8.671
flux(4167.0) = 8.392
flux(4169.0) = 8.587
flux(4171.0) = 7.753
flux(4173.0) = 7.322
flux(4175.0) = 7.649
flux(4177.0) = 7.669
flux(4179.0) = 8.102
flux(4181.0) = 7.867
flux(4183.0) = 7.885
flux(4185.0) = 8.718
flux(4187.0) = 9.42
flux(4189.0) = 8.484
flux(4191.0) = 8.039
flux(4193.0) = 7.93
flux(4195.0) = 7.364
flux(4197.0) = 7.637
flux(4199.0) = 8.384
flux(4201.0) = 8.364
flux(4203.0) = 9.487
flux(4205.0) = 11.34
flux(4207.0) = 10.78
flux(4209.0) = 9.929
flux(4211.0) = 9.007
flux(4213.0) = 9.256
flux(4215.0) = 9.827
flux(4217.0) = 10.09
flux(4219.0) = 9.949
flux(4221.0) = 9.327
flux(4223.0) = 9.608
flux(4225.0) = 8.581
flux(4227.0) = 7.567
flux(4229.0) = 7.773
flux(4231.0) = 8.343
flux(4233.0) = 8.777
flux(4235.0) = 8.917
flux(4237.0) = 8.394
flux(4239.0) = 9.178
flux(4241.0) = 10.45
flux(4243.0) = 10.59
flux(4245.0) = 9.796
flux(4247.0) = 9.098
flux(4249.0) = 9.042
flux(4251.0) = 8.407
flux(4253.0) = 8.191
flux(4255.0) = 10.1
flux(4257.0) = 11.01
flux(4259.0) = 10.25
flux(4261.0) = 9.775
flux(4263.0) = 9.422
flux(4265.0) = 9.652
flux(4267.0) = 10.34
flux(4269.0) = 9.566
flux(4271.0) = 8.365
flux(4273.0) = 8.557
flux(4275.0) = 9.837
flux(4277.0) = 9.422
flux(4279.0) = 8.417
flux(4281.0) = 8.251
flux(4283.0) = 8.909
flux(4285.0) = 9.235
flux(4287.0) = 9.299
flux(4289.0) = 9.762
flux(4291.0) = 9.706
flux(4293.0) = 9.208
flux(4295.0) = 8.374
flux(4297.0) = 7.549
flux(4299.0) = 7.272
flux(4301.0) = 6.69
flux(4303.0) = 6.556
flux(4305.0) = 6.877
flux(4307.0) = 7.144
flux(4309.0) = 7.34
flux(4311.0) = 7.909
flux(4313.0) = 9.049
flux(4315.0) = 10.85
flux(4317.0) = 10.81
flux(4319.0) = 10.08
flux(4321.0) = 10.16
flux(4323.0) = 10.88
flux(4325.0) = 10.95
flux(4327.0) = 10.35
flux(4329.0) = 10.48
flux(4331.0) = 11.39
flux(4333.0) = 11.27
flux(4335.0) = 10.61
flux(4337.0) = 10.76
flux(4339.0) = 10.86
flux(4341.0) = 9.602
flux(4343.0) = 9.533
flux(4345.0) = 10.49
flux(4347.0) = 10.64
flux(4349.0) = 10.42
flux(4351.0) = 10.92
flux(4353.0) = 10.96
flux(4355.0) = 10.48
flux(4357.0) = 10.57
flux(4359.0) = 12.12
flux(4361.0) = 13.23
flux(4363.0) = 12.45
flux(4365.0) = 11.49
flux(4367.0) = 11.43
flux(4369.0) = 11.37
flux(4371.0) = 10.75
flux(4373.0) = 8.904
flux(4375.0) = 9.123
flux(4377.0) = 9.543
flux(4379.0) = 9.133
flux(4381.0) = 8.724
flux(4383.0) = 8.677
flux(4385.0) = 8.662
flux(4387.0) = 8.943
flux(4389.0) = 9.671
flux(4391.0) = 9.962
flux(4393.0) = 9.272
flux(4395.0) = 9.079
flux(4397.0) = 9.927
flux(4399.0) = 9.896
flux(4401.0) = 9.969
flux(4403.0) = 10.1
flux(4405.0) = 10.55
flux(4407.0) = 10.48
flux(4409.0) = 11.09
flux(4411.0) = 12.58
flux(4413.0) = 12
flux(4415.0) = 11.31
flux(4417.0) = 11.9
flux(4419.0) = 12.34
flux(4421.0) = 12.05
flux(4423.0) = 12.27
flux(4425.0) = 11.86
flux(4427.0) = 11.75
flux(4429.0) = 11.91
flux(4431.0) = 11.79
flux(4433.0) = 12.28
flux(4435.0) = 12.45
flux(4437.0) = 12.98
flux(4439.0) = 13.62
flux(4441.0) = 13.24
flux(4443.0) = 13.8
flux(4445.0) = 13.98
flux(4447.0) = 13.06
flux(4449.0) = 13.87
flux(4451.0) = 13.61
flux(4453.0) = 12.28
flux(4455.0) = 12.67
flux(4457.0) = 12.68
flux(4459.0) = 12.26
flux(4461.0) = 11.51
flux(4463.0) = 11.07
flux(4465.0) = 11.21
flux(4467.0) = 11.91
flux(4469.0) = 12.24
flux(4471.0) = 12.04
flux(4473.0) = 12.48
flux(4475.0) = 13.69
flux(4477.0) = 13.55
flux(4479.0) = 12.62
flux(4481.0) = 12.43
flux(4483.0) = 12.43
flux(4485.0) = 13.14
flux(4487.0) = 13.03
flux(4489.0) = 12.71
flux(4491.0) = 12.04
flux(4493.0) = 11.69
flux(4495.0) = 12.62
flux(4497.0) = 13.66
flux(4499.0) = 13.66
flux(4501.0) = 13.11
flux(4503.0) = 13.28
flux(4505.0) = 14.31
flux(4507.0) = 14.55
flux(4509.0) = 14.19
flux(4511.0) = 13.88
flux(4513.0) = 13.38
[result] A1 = 1.4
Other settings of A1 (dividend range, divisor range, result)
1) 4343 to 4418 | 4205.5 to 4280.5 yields 1.19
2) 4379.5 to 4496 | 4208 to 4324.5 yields 1.40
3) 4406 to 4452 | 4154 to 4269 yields 1.55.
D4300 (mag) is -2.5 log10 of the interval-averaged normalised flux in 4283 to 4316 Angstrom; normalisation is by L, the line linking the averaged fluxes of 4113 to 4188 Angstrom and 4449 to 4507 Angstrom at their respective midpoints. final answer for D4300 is 0.240 mag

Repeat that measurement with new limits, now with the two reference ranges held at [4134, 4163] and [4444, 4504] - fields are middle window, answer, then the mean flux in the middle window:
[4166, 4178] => 0.110 mag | 7.9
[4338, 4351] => 0.070 mag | 10.3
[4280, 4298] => 0.152 mag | 8.92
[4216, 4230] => 0.049 mag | 8.98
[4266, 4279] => 0.087 mag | 9.28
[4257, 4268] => -0.008 mag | 9.99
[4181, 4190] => 0.047 mag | 8.54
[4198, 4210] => -0.064 mag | 9.71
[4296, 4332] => 0.177 mag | 9.02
